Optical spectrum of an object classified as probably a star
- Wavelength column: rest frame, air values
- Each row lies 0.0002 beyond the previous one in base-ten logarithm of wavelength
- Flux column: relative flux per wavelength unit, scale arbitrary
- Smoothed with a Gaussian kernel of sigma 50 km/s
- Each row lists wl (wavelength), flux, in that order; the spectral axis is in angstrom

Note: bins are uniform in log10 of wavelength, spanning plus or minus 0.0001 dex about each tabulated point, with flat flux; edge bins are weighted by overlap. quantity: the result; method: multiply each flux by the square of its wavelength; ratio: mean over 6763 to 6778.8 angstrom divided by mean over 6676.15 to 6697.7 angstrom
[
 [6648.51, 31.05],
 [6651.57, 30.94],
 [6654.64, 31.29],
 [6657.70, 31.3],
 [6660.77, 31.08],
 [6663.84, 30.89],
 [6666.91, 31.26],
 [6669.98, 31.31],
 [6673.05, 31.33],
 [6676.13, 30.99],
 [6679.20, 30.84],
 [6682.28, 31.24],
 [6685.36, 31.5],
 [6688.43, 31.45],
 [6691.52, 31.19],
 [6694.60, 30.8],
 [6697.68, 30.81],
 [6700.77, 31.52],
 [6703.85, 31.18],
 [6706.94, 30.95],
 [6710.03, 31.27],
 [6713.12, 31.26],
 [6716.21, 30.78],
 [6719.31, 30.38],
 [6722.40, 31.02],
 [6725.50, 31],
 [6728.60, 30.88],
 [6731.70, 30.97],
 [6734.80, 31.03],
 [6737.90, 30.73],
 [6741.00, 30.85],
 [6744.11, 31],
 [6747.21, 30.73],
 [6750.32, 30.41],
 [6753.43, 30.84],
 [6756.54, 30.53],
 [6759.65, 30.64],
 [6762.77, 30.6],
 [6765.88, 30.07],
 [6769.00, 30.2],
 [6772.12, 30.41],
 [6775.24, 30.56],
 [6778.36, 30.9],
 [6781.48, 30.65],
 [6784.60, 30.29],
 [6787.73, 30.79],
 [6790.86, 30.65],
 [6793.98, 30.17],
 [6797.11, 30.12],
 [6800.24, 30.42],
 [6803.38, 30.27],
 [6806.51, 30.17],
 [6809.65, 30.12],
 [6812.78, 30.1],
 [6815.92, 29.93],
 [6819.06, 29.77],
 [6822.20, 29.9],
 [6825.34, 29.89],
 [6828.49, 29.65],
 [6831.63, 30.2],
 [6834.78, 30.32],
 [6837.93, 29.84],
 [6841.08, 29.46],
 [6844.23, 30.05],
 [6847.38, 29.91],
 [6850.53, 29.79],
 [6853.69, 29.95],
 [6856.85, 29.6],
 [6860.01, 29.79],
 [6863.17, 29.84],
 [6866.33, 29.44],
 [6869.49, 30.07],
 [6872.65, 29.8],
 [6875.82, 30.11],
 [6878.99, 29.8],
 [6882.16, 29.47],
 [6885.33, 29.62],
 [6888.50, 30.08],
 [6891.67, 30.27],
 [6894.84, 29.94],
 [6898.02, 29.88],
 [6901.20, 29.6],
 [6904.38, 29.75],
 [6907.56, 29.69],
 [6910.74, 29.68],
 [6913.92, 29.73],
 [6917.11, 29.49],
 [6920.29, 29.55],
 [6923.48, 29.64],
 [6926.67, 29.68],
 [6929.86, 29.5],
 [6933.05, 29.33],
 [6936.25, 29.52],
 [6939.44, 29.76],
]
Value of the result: 1.00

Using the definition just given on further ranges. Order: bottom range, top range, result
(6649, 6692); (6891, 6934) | 1.02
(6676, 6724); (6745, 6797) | 1.00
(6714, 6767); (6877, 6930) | 1.01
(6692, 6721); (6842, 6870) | 1.00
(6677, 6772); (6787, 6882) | 1.00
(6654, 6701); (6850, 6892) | 1.01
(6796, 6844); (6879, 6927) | 1.02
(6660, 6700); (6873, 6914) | 1.02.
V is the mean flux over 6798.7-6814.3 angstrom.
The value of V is 30.2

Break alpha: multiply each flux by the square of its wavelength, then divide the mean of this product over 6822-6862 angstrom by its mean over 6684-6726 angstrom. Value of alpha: 1.00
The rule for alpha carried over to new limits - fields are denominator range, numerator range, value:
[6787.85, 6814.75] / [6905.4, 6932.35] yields 1.01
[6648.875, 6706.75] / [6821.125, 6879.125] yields 1.01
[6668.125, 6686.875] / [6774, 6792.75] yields 1.01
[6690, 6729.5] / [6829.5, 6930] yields 1.01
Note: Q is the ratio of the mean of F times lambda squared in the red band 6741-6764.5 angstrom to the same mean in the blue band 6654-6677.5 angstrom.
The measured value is 1.01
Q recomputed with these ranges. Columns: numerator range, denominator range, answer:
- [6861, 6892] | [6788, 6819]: 1.01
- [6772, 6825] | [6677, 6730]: 1.00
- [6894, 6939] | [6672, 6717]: 1.02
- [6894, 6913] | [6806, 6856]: 1.02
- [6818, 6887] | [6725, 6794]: 1.00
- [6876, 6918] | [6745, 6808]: 1.01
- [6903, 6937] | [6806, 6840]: 1.02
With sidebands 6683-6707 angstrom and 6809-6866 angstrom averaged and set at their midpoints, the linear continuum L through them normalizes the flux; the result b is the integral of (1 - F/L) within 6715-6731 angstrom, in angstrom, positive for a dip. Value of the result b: 0.1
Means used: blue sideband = 31.2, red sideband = 29.9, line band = 30.8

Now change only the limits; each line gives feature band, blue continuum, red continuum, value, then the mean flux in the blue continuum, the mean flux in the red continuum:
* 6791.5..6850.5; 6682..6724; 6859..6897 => 0.47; 31.1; 29.9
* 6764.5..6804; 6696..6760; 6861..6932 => 0.12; 30.9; 29.8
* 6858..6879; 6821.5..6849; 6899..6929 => -0.02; 29.9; 29.6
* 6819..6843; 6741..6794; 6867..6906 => 0.24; 30.6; 29.9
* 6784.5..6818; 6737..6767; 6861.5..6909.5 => 0.09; 30.7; 29.8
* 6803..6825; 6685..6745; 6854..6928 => 0.22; 31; 29.8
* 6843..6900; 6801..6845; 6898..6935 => -0.12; 30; 29.6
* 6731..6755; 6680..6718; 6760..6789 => -0.04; 31.1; 30.5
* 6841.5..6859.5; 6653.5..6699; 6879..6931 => 0.14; 31.2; 29.7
